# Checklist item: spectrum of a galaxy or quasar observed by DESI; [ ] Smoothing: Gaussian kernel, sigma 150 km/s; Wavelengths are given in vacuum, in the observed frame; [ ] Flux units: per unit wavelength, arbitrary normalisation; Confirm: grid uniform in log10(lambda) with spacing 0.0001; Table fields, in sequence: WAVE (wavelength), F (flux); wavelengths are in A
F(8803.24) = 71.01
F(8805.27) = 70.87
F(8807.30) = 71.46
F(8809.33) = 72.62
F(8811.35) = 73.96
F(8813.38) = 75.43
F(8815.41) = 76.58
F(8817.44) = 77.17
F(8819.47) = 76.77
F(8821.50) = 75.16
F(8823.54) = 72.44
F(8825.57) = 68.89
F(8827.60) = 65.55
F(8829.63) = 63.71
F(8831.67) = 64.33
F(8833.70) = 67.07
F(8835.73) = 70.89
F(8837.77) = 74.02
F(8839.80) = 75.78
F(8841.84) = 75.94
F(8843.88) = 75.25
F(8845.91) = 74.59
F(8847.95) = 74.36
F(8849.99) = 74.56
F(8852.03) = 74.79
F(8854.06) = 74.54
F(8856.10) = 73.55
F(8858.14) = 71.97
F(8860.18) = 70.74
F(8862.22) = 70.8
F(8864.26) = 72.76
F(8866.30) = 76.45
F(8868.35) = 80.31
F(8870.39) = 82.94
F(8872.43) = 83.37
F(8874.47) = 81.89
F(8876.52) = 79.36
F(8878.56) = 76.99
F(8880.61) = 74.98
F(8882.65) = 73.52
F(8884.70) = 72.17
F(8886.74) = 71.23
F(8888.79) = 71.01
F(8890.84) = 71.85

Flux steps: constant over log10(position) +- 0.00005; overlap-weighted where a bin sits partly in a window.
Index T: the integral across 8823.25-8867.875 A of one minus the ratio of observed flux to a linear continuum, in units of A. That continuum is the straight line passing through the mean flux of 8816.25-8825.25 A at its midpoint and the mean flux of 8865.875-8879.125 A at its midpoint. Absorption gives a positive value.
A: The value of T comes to 3.17 A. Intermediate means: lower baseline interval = 74.9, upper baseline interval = 80.5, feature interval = 72.1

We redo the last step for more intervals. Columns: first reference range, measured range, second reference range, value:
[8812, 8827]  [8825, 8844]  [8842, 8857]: 1.16 A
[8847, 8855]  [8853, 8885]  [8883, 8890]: -1.33 A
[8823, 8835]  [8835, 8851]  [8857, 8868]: -1.16 A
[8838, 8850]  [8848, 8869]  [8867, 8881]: 0.95 A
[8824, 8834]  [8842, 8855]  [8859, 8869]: -0.79 A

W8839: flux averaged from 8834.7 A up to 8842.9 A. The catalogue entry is 74.1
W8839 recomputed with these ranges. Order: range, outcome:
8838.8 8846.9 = 75.4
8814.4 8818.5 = 76.9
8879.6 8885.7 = 73.6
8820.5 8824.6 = 73.6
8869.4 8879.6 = 80.9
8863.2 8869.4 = 76.5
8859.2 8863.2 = 70.8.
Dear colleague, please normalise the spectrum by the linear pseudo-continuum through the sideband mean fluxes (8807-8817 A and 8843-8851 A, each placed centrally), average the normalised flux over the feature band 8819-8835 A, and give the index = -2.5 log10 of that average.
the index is 0.083 mag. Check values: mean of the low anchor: 74.4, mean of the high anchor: 74.7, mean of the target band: 69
